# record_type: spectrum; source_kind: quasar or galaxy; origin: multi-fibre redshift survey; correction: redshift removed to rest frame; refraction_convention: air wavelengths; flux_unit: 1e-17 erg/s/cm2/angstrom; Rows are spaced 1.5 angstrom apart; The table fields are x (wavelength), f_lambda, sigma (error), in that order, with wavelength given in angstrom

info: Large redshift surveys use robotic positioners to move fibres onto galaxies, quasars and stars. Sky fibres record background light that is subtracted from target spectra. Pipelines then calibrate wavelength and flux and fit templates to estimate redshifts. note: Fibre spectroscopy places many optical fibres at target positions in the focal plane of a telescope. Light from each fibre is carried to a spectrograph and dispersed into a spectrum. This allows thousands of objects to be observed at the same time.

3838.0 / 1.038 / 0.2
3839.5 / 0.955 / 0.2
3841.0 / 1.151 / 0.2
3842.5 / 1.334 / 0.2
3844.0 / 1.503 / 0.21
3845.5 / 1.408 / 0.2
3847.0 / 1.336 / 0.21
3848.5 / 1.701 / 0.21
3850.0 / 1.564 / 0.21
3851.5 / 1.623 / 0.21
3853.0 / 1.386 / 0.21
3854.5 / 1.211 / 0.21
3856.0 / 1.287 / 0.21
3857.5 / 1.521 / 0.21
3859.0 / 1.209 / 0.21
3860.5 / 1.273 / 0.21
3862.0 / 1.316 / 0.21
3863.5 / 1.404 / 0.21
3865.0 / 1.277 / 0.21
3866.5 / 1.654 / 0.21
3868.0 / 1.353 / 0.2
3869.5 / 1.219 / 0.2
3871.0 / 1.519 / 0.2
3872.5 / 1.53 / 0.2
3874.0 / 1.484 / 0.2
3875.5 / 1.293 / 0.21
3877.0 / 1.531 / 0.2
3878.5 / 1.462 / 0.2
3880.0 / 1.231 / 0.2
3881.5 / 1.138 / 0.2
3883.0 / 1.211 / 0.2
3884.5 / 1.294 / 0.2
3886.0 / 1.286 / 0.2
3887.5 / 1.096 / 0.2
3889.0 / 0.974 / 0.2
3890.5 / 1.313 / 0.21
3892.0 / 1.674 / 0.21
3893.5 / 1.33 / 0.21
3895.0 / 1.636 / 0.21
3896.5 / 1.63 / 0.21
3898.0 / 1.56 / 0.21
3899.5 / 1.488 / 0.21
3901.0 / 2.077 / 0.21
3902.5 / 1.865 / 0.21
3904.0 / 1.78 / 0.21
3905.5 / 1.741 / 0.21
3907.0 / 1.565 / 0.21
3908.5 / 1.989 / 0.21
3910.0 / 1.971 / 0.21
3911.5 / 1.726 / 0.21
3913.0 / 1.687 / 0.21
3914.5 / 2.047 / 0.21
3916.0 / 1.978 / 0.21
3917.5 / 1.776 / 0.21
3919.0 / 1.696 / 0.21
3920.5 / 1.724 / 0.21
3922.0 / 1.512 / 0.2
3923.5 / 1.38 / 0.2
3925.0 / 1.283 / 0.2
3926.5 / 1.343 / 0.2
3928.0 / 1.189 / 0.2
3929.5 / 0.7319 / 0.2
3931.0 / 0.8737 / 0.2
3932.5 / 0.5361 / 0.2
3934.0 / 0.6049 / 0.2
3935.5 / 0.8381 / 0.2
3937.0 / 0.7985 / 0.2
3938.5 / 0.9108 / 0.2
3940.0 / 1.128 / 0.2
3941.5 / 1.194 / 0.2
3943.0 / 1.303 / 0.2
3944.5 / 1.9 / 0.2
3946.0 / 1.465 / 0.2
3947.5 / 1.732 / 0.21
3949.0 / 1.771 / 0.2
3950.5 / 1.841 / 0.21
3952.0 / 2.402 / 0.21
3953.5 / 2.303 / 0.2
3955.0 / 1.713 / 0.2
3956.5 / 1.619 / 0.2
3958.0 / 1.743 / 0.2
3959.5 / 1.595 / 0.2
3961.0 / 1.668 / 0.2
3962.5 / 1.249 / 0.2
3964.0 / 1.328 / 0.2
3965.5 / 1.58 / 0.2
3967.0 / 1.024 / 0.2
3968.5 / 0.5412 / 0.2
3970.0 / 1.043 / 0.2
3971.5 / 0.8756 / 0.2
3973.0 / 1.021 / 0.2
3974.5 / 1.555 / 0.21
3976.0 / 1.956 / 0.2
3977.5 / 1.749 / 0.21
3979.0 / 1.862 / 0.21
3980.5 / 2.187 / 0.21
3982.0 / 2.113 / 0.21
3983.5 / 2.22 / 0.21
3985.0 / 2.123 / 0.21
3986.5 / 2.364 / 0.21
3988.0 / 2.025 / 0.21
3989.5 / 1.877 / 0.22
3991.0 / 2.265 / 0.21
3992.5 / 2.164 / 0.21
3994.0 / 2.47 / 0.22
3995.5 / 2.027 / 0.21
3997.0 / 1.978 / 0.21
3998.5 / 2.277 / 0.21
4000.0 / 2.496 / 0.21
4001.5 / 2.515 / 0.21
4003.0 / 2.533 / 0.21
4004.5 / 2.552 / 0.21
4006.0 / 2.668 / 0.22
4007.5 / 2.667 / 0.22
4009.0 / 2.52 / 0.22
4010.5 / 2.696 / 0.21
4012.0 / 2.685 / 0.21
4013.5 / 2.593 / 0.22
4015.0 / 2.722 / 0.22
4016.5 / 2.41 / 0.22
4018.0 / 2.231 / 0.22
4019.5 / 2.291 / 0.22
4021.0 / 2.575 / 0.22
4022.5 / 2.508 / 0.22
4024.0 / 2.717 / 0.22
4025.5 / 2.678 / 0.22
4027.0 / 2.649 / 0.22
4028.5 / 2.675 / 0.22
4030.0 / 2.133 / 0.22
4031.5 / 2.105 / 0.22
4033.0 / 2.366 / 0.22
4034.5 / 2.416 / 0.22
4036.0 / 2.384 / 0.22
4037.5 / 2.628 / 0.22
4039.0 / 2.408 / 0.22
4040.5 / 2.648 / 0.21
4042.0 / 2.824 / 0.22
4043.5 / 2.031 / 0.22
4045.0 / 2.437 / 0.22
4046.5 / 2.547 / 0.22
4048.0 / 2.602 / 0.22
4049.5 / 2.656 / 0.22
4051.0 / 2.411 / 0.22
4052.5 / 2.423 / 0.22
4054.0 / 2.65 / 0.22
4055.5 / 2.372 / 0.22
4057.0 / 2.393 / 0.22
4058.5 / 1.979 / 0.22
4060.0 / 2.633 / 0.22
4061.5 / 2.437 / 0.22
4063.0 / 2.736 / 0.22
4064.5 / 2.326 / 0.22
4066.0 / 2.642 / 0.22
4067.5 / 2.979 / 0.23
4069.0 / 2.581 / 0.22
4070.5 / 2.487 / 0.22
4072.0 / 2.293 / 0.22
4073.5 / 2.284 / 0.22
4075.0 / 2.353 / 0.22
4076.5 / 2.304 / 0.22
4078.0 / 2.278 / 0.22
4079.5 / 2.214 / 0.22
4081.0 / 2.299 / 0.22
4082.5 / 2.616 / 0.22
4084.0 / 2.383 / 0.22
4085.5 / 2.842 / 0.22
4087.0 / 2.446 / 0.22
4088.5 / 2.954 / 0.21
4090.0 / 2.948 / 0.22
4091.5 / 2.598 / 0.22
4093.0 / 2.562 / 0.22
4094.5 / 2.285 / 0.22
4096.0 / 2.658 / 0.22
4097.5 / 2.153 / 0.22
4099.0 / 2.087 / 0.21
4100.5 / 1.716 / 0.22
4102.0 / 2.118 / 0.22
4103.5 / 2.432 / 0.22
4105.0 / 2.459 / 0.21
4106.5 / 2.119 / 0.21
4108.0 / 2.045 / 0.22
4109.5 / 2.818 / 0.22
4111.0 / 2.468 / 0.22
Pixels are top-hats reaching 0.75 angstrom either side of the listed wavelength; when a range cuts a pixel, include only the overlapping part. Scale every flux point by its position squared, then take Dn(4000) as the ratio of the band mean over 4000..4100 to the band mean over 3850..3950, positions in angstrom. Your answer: 1.9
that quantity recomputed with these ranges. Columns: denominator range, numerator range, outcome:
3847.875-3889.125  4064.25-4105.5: 2.00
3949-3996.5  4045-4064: 1.47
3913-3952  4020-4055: 1.92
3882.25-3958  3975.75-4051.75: 1.68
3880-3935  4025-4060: 1.80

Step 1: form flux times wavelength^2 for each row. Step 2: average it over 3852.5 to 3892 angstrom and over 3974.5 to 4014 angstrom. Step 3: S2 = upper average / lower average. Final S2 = 1.82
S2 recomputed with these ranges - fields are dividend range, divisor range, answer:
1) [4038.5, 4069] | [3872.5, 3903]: 1.91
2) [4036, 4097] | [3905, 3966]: 1.78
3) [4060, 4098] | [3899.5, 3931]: 1.67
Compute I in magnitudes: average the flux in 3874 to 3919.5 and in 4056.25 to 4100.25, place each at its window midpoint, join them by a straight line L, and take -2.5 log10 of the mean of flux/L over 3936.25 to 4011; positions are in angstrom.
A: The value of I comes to 0.08 mag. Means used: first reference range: 1.57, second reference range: 2.47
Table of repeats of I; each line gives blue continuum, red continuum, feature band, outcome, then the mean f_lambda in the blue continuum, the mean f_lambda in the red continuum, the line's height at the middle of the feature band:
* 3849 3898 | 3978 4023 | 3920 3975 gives 0.41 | 1.38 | 2.35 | 1.94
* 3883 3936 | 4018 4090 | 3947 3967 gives 0.05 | 1.46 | 2.48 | 1.8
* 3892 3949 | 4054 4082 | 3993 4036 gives -0.19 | 1.47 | 2.43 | 2.08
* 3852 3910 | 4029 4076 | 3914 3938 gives 0.33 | 1.45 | 2.46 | 1.71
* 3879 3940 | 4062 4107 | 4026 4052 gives -0.14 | 1.41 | 2.44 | 2.17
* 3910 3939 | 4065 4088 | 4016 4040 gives -0.17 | 1.32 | 2.47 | 2.1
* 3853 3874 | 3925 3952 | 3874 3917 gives -0.19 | 1.37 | 1.22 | 1.31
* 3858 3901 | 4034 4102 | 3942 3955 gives -0.02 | 1.38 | 2.46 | 1.78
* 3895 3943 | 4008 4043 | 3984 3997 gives 0.00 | 1.44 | 2.51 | 2.16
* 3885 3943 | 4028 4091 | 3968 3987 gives 0.14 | 1.42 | 2.48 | 1.88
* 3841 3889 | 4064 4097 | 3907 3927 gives -0.04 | 1.37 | 2.51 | 1.64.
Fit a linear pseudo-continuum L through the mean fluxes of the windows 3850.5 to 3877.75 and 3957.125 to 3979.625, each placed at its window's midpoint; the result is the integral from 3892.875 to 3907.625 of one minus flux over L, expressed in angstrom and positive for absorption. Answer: -3.0 angstrom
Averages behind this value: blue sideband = 1.4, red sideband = 1.38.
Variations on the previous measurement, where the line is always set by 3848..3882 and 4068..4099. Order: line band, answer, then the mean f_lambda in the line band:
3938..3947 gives 2.2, 1.34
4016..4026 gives -1.5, 2.48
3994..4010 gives -2.8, 2.43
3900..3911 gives -1.7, 1.84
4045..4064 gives -1.3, 2.48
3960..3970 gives 3.5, 1.23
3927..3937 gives 5.3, 0.81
